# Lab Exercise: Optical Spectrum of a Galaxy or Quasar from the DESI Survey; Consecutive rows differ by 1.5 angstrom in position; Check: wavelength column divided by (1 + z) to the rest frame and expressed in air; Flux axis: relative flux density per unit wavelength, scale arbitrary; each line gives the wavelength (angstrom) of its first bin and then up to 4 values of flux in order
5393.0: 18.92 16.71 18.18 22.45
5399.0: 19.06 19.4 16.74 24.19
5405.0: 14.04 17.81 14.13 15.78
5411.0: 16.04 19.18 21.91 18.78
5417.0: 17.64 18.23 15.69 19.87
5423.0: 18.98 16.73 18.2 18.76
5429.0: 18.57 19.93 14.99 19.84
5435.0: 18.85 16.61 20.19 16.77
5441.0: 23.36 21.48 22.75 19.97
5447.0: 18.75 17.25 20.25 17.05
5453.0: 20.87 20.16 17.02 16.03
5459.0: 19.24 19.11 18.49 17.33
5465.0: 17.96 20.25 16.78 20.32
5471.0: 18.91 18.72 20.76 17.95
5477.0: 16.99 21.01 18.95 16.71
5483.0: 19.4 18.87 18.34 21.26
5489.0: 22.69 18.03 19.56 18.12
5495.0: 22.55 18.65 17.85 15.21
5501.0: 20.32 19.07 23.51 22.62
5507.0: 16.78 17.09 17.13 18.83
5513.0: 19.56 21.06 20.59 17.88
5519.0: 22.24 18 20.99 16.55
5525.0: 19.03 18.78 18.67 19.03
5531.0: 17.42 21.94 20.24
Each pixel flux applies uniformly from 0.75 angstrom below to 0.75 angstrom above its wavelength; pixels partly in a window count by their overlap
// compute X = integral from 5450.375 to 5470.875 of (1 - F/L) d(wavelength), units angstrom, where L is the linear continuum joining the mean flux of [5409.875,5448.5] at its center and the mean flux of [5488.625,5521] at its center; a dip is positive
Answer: 0.5 angstrom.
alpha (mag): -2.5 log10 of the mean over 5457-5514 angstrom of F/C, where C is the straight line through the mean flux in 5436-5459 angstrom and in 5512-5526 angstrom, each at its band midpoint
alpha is 0.02 mag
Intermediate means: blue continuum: 19.3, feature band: 19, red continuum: 19.5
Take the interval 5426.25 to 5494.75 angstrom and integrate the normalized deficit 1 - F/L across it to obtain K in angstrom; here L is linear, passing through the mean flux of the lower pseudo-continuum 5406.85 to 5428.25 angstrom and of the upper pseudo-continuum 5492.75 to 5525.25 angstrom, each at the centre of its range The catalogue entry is -1.9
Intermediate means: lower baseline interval 17.9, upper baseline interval 19.3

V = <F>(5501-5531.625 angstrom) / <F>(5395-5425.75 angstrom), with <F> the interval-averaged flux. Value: 1.06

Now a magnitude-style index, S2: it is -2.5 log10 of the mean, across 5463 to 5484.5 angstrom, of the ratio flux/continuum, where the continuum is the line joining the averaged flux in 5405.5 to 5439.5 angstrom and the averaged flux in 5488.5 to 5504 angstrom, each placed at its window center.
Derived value 0.011 mag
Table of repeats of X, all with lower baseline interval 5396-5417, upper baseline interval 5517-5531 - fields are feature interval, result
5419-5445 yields -0.6 angstrom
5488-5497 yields -0.6 angstrom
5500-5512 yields -0.3 angstrom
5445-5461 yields -0.1 angstrom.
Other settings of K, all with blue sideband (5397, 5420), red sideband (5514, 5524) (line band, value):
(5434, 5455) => -1.0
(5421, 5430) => 0.0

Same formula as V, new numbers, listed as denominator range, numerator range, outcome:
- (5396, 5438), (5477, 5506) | 1.07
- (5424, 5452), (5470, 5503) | 1.01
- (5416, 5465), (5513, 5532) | 1.03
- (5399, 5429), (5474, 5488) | 1.05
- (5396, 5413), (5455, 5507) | 1.05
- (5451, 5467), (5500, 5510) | 1.06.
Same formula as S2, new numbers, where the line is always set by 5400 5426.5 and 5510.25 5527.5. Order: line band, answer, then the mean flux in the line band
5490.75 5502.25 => 0.01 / 18.9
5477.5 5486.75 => 0.00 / 18.8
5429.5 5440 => 0.00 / 18.2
